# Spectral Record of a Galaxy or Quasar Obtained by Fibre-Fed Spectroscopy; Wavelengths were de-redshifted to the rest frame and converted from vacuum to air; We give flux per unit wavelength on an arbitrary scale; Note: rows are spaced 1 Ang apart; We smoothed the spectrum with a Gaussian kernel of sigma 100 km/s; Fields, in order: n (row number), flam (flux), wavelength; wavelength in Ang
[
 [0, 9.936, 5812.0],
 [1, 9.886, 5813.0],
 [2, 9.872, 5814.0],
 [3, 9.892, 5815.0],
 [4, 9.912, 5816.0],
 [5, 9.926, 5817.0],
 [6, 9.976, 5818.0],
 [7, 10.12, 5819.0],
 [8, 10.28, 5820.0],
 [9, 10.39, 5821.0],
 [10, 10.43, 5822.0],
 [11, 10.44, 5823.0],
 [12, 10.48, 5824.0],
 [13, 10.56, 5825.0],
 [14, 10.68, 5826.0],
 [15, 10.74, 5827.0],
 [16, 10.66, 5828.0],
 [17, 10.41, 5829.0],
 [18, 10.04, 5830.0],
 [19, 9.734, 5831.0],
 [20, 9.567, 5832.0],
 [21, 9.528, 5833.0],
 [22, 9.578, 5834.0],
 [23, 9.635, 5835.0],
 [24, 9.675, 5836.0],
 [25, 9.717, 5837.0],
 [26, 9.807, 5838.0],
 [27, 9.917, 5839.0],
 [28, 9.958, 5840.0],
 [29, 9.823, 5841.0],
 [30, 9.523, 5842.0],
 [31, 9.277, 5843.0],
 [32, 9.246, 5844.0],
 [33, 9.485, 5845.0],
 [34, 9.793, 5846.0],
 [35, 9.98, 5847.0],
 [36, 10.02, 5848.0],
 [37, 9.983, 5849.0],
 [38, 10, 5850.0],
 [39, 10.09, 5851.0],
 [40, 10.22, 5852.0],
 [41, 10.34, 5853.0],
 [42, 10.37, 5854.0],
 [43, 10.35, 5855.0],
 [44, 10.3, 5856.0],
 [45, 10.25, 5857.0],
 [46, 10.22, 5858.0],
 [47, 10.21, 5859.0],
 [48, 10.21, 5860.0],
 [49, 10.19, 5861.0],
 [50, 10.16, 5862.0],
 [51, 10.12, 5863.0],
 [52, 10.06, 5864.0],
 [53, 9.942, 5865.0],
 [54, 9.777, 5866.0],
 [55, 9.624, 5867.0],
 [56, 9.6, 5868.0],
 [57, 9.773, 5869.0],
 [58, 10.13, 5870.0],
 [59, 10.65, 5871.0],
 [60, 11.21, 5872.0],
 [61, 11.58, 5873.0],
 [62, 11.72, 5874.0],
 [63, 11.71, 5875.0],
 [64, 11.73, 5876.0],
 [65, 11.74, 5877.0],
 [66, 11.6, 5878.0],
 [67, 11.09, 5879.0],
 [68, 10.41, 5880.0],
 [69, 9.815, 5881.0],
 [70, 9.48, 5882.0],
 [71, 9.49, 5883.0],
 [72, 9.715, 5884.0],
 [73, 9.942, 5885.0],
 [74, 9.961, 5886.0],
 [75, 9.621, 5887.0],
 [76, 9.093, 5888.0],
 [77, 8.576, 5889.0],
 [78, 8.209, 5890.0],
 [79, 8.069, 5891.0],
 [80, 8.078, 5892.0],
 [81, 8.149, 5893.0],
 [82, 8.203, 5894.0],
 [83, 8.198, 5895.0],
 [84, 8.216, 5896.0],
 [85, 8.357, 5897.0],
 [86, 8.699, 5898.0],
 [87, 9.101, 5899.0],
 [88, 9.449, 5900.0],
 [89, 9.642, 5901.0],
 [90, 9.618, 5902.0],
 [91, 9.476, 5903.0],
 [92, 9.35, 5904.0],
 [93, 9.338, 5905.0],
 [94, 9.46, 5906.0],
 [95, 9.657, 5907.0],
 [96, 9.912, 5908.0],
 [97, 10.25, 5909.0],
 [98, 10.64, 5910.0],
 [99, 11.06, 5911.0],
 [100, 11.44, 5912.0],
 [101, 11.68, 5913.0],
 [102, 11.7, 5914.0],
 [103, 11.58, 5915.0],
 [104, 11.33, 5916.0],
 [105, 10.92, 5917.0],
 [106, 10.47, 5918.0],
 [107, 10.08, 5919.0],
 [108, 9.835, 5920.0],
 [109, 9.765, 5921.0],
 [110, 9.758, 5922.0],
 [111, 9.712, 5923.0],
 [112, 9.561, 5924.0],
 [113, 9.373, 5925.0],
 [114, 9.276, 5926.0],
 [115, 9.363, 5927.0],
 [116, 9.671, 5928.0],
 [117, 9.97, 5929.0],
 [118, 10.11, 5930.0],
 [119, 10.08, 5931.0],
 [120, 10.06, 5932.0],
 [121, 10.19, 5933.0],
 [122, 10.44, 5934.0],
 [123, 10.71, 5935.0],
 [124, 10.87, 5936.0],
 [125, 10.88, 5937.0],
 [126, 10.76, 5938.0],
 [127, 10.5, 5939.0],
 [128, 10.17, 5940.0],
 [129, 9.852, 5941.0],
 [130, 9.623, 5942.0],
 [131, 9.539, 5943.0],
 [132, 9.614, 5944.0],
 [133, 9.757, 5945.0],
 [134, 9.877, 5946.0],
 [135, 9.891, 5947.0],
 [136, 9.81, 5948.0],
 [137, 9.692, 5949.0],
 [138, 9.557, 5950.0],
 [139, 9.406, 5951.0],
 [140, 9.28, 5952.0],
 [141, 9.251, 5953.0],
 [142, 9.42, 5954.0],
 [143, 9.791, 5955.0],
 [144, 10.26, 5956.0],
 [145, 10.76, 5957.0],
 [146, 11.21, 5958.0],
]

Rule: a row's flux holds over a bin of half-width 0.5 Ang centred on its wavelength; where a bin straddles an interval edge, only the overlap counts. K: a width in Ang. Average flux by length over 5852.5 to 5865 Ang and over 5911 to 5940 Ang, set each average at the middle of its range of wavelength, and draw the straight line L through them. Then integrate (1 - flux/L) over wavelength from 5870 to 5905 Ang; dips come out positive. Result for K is 2.0 Ang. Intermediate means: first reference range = 10.2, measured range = 9.71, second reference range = 10.4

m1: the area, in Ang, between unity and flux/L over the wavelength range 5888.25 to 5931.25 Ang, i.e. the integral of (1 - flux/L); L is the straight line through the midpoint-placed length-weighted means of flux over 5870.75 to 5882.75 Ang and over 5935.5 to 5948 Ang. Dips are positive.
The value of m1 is 3.6 Ang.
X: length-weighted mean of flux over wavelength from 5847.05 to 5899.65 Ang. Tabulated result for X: 9.89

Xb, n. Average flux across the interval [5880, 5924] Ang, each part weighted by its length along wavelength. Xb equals 9.66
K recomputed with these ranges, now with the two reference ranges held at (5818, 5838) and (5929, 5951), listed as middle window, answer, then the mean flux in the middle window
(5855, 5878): -0.9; 10.5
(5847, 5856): 0.0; 10.2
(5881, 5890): 0.6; 9.43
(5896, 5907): 1.0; 9.22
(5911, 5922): -0.8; 10.8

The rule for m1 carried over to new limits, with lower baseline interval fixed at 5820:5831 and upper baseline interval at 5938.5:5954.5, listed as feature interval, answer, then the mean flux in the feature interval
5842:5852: 0.5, 9.77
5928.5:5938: -0.6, 10.4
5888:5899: 1.8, 8.35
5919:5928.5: 0.2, 9.62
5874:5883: -0.7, 10.9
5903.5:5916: -0.8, 10.5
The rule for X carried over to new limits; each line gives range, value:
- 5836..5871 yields 9.96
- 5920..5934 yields 9.79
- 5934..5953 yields 9.98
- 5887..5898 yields 8.39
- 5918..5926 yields 9.74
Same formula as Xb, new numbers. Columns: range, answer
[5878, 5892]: 9.52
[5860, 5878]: 10.6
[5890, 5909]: 8.96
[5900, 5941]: 10.2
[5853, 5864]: 10.2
